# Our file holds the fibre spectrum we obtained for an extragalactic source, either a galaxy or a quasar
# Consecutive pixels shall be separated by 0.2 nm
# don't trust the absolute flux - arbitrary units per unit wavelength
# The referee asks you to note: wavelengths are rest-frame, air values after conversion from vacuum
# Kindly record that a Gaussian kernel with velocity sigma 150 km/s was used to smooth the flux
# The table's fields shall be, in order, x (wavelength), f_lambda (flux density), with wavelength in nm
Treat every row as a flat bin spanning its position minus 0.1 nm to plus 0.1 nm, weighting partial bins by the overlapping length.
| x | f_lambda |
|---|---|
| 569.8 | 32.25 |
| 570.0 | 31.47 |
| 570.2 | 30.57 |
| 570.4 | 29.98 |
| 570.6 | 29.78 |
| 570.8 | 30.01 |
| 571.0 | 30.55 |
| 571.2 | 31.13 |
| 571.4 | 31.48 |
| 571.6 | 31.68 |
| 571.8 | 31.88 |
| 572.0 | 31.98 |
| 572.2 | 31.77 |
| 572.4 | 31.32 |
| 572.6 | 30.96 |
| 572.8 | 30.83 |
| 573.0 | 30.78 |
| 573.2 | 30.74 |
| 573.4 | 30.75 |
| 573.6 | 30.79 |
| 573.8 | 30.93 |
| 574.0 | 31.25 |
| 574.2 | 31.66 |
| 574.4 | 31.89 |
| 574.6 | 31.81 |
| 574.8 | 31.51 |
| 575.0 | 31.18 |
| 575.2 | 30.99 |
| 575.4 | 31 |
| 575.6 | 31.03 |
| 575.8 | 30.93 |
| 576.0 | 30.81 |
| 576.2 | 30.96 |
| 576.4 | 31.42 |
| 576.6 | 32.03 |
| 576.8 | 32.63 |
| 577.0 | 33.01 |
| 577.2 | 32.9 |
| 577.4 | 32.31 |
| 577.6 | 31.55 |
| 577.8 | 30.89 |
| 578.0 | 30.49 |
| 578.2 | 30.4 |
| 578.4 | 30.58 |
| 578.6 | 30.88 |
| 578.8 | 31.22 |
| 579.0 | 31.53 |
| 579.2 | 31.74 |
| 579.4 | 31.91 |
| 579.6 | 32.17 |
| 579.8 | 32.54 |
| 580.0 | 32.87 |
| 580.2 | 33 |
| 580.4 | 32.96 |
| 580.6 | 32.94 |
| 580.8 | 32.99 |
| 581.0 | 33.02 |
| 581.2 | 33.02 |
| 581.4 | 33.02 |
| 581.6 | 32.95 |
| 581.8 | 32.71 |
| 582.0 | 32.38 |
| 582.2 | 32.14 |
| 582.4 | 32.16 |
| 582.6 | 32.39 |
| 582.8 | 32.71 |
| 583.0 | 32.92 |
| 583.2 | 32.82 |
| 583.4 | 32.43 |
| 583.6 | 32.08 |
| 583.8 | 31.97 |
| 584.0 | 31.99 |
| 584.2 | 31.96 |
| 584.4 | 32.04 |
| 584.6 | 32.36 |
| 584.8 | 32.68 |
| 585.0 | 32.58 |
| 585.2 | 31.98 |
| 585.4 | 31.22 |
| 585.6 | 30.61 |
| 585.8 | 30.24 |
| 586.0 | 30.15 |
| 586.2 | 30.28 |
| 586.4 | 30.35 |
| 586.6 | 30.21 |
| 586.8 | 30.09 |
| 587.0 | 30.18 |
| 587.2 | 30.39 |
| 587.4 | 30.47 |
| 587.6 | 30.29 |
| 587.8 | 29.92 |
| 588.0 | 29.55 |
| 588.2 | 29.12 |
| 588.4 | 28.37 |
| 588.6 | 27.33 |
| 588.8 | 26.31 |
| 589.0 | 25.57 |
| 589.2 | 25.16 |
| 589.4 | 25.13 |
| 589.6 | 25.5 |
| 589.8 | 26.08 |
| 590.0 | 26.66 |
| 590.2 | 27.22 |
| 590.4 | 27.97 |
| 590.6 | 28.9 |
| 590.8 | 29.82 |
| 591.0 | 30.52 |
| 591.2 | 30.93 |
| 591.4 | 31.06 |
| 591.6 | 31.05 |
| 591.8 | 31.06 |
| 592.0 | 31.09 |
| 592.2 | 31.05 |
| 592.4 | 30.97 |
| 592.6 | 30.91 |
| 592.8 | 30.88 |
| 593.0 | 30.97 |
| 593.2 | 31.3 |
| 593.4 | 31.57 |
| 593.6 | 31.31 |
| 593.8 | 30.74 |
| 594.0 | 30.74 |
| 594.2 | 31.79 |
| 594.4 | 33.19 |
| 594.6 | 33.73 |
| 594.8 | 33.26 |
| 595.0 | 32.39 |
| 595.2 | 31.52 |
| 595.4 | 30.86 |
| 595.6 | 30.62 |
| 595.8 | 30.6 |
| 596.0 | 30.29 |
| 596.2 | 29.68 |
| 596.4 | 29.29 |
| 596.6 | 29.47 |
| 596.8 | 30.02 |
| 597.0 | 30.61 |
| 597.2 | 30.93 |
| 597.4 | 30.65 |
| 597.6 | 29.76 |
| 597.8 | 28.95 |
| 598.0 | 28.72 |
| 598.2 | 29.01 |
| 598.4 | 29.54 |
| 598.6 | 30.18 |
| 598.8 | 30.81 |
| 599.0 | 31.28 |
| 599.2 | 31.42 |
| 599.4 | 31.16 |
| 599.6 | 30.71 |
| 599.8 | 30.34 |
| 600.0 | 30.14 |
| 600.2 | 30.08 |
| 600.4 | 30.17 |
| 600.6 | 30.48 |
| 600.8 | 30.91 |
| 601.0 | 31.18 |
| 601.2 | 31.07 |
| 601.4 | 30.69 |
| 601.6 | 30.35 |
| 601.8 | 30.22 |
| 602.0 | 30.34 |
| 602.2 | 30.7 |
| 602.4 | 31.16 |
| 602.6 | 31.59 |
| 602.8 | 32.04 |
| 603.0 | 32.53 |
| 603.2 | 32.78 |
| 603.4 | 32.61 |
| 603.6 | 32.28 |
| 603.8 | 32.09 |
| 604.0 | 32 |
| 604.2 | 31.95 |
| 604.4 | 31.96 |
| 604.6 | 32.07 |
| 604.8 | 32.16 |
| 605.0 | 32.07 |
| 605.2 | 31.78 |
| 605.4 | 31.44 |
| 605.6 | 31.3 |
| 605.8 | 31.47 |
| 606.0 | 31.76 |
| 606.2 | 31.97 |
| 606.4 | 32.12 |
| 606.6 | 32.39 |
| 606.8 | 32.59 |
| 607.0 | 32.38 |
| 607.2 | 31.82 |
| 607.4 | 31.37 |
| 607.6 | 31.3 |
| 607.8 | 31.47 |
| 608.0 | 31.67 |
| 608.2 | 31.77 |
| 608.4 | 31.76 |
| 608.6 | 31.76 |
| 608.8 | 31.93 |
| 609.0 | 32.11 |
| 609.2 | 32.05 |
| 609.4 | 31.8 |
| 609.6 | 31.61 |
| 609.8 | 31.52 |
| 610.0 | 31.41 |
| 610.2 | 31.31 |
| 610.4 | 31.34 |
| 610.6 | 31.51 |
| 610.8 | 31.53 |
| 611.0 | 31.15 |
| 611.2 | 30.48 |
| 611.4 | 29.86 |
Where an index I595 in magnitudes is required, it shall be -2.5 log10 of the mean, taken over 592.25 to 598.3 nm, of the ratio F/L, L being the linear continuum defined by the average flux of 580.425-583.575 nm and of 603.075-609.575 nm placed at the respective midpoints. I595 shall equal 0.05 mag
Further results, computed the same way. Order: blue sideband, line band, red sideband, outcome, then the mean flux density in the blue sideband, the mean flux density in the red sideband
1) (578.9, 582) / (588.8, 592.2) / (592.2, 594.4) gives 0.11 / 32.6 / 31.2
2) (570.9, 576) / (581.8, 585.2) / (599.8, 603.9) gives -0.04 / 31.2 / 31.2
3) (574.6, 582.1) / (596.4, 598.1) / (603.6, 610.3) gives 0.07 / 31.9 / 31.8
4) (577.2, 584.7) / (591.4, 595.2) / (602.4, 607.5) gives 0.02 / 32.2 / 32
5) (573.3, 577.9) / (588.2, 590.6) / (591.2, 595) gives 0.18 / 31.5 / 31.5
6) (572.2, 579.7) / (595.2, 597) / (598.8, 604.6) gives 0.04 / 31.4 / 31.2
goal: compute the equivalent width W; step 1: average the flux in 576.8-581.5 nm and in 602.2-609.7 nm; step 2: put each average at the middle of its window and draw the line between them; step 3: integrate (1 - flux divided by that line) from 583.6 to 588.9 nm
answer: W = 0.25 nm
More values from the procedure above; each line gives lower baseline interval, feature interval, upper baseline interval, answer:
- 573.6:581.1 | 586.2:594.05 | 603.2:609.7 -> 0.59 nm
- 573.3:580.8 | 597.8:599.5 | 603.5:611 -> 0.08 nm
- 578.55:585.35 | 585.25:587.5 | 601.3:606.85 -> 0.13 nm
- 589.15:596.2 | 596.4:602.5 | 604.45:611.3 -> 0.11 nm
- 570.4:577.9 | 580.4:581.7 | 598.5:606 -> -0.07 nm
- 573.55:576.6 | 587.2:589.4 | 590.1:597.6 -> 0.20 nm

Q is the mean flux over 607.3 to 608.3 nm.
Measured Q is 31.5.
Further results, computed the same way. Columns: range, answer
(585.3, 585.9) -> 30.7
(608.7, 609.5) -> 32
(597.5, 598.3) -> 29.1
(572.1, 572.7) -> 31.4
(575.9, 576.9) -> 31.6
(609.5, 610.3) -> 31.5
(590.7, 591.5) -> 30.6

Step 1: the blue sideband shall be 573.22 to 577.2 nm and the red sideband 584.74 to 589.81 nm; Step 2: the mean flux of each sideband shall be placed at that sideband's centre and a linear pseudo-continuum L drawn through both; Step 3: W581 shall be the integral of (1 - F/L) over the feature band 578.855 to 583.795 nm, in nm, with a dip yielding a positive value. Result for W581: -0.36 nm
